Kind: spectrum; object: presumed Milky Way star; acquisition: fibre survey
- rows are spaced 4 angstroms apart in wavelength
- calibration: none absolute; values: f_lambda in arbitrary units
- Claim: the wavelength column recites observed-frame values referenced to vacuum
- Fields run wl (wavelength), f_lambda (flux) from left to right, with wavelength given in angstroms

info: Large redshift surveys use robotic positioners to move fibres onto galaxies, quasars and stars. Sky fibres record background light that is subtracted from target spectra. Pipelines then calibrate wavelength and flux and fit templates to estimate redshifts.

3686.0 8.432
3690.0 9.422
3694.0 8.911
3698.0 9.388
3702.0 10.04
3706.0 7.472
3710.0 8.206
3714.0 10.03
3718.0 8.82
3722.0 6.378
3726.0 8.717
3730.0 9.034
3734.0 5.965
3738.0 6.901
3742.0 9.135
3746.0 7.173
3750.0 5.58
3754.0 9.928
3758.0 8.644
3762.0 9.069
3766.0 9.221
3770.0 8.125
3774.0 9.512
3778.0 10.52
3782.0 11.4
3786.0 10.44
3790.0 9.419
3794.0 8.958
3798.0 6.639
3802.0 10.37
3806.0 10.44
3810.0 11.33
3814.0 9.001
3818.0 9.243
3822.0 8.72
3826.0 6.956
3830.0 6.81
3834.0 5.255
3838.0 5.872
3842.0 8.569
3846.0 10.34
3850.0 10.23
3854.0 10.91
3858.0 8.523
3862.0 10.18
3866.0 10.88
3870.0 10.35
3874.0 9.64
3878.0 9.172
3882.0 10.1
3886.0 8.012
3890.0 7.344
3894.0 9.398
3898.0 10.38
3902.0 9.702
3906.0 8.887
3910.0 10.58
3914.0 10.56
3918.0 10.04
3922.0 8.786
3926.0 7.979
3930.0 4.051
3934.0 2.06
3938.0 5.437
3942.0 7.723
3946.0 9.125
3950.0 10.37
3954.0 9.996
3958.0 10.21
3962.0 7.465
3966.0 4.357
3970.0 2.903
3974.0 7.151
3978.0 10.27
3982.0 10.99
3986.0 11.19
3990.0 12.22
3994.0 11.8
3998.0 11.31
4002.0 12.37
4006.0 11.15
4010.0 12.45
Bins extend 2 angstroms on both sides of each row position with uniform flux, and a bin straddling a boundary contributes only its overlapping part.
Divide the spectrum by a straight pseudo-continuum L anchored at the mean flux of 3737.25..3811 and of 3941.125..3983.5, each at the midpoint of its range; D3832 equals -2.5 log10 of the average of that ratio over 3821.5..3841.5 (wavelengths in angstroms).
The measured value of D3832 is 0.30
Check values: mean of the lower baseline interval 9.1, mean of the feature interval 6.71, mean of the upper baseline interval 8.21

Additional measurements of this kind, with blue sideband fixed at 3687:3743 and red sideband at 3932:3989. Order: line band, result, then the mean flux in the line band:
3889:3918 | -0.203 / 9.66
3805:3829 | -0.115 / 9.13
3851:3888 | -0.204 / 9.76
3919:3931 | 0.074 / 7.44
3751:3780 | -0.103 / 9.16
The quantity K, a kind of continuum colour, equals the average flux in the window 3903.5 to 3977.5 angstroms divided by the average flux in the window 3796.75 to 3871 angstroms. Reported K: 0.9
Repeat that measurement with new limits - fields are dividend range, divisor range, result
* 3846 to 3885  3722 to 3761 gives 1.27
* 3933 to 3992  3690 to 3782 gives 0.96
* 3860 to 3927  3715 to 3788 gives 1.11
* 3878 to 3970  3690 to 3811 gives 0.93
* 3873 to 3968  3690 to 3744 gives 0.99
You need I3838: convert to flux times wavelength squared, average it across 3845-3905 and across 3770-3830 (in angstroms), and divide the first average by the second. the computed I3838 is 1.07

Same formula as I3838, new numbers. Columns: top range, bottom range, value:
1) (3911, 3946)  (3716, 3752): 1.07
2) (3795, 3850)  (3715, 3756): 1.14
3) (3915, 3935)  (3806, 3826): 0.79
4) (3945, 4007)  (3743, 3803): 1.18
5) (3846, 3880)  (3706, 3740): 1.35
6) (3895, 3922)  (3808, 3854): 1.21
